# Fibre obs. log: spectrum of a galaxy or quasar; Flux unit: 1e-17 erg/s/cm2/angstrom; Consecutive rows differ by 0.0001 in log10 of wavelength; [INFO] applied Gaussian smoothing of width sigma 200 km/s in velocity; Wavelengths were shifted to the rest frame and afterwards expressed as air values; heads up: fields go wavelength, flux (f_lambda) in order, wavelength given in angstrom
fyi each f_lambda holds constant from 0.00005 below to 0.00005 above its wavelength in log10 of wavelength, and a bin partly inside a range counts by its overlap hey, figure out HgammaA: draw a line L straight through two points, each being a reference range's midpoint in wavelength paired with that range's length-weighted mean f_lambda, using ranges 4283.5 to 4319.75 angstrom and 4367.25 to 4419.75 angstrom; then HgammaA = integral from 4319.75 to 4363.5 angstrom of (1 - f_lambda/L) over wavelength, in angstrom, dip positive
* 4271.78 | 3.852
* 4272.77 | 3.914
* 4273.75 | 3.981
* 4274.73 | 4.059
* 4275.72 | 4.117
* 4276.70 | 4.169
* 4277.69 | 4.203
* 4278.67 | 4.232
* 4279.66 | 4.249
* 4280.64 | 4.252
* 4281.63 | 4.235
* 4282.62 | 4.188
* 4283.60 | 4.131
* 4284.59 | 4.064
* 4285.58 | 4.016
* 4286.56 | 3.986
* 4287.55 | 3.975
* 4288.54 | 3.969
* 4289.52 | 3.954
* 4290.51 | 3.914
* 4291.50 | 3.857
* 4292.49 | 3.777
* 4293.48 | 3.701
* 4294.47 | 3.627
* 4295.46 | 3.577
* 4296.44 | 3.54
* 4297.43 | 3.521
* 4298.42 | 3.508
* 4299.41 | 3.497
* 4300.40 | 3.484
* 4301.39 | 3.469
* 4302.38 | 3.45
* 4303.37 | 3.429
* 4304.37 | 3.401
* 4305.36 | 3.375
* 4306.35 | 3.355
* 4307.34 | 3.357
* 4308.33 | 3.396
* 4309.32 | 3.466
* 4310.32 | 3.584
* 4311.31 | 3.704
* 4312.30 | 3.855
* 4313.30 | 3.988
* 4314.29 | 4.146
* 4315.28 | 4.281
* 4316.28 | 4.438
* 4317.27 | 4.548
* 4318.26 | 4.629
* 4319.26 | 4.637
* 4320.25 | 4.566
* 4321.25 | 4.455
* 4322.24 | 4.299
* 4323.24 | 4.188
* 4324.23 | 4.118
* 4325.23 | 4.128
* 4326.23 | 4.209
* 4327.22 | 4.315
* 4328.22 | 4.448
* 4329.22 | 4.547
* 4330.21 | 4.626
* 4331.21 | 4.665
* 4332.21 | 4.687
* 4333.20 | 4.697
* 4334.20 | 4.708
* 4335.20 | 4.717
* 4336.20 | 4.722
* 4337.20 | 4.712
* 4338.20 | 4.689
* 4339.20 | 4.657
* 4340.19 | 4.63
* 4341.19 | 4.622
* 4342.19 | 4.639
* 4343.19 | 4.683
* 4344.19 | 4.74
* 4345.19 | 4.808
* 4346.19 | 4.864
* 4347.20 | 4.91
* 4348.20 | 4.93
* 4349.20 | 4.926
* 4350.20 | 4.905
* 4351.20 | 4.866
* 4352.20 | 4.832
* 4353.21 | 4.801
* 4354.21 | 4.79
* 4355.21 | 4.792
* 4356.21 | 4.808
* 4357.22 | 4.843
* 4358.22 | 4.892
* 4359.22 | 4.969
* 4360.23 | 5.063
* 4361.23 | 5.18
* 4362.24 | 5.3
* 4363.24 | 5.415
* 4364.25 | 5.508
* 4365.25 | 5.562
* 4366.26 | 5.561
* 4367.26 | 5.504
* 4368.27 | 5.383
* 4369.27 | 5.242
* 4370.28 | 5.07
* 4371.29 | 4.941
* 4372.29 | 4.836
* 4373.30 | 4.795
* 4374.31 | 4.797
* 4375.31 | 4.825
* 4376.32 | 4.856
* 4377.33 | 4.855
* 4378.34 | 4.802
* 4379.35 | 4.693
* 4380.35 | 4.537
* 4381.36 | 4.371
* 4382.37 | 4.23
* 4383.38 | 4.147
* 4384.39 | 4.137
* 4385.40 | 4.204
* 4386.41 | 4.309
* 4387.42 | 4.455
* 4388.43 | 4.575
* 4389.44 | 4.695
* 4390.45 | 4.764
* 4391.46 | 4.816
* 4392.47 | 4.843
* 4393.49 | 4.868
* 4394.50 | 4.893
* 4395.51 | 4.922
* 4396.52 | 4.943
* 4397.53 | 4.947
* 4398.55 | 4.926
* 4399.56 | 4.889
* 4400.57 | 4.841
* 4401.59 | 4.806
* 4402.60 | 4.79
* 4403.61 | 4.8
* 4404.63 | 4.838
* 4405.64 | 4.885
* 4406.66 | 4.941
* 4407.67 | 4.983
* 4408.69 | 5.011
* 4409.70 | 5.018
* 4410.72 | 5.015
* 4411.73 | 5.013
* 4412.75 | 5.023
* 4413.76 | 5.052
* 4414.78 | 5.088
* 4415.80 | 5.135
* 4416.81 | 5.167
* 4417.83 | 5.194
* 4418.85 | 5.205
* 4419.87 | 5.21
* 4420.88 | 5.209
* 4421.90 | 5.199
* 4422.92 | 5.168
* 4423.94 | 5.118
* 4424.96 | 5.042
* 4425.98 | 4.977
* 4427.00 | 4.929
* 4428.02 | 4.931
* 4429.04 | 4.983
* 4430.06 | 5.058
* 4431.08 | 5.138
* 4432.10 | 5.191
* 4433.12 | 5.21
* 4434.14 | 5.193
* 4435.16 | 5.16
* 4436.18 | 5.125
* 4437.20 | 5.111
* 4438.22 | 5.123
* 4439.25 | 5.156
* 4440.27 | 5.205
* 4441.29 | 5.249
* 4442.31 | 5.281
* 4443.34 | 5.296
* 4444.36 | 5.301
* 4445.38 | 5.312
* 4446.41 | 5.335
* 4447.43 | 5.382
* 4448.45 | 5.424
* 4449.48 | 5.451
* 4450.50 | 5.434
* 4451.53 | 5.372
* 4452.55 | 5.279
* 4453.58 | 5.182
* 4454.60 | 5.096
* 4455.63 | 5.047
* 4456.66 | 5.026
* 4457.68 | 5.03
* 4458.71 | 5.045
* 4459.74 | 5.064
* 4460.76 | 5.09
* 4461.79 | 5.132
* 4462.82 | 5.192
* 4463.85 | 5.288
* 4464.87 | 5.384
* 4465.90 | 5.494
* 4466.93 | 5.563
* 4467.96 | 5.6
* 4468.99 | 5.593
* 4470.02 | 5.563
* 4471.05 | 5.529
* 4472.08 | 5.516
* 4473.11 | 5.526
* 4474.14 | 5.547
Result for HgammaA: -4.7 angstrom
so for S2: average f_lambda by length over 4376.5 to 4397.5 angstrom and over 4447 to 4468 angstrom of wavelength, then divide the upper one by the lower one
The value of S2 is 1.14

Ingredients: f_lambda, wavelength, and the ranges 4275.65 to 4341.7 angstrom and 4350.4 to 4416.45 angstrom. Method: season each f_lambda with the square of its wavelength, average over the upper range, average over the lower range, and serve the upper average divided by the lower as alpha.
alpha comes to 1.24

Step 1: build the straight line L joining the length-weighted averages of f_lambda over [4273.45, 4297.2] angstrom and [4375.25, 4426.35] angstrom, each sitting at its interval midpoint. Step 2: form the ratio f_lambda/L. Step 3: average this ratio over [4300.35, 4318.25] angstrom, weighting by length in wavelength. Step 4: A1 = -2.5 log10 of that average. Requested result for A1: 0.12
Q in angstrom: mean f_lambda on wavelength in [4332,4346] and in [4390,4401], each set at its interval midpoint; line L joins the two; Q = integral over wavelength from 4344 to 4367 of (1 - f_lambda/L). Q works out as -1.3 angstrom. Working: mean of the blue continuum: 4.7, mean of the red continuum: 4.88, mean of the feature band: 5.02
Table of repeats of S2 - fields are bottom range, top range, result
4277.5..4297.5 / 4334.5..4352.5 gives 1.21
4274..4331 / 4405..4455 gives 1.30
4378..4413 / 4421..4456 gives 1.10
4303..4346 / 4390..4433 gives 1.17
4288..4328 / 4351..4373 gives 1.32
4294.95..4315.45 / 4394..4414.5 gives 1.38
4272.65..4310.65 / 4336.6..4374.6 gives 1.31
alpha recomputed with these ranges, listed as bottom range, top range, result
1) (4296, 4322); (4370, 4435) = 1.34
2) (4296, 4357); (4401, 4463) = 1.25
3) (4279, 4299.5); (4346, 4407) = 1.30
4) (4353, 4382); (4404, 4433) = 1.04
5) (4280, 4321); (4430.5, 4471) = 1.46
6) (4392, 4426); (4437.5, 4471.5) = 1.08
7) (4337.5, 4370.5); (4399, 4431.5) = 1.04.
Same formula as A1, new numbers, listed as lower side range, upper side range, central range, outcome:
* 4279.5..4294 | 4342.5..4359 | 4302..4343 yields 0.06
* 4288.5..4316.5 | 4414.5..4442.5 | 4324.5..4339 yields -0.14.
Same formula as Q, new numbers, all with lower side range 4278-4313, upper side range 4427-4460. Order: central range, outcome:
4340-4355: -1.9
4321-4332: -0.9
